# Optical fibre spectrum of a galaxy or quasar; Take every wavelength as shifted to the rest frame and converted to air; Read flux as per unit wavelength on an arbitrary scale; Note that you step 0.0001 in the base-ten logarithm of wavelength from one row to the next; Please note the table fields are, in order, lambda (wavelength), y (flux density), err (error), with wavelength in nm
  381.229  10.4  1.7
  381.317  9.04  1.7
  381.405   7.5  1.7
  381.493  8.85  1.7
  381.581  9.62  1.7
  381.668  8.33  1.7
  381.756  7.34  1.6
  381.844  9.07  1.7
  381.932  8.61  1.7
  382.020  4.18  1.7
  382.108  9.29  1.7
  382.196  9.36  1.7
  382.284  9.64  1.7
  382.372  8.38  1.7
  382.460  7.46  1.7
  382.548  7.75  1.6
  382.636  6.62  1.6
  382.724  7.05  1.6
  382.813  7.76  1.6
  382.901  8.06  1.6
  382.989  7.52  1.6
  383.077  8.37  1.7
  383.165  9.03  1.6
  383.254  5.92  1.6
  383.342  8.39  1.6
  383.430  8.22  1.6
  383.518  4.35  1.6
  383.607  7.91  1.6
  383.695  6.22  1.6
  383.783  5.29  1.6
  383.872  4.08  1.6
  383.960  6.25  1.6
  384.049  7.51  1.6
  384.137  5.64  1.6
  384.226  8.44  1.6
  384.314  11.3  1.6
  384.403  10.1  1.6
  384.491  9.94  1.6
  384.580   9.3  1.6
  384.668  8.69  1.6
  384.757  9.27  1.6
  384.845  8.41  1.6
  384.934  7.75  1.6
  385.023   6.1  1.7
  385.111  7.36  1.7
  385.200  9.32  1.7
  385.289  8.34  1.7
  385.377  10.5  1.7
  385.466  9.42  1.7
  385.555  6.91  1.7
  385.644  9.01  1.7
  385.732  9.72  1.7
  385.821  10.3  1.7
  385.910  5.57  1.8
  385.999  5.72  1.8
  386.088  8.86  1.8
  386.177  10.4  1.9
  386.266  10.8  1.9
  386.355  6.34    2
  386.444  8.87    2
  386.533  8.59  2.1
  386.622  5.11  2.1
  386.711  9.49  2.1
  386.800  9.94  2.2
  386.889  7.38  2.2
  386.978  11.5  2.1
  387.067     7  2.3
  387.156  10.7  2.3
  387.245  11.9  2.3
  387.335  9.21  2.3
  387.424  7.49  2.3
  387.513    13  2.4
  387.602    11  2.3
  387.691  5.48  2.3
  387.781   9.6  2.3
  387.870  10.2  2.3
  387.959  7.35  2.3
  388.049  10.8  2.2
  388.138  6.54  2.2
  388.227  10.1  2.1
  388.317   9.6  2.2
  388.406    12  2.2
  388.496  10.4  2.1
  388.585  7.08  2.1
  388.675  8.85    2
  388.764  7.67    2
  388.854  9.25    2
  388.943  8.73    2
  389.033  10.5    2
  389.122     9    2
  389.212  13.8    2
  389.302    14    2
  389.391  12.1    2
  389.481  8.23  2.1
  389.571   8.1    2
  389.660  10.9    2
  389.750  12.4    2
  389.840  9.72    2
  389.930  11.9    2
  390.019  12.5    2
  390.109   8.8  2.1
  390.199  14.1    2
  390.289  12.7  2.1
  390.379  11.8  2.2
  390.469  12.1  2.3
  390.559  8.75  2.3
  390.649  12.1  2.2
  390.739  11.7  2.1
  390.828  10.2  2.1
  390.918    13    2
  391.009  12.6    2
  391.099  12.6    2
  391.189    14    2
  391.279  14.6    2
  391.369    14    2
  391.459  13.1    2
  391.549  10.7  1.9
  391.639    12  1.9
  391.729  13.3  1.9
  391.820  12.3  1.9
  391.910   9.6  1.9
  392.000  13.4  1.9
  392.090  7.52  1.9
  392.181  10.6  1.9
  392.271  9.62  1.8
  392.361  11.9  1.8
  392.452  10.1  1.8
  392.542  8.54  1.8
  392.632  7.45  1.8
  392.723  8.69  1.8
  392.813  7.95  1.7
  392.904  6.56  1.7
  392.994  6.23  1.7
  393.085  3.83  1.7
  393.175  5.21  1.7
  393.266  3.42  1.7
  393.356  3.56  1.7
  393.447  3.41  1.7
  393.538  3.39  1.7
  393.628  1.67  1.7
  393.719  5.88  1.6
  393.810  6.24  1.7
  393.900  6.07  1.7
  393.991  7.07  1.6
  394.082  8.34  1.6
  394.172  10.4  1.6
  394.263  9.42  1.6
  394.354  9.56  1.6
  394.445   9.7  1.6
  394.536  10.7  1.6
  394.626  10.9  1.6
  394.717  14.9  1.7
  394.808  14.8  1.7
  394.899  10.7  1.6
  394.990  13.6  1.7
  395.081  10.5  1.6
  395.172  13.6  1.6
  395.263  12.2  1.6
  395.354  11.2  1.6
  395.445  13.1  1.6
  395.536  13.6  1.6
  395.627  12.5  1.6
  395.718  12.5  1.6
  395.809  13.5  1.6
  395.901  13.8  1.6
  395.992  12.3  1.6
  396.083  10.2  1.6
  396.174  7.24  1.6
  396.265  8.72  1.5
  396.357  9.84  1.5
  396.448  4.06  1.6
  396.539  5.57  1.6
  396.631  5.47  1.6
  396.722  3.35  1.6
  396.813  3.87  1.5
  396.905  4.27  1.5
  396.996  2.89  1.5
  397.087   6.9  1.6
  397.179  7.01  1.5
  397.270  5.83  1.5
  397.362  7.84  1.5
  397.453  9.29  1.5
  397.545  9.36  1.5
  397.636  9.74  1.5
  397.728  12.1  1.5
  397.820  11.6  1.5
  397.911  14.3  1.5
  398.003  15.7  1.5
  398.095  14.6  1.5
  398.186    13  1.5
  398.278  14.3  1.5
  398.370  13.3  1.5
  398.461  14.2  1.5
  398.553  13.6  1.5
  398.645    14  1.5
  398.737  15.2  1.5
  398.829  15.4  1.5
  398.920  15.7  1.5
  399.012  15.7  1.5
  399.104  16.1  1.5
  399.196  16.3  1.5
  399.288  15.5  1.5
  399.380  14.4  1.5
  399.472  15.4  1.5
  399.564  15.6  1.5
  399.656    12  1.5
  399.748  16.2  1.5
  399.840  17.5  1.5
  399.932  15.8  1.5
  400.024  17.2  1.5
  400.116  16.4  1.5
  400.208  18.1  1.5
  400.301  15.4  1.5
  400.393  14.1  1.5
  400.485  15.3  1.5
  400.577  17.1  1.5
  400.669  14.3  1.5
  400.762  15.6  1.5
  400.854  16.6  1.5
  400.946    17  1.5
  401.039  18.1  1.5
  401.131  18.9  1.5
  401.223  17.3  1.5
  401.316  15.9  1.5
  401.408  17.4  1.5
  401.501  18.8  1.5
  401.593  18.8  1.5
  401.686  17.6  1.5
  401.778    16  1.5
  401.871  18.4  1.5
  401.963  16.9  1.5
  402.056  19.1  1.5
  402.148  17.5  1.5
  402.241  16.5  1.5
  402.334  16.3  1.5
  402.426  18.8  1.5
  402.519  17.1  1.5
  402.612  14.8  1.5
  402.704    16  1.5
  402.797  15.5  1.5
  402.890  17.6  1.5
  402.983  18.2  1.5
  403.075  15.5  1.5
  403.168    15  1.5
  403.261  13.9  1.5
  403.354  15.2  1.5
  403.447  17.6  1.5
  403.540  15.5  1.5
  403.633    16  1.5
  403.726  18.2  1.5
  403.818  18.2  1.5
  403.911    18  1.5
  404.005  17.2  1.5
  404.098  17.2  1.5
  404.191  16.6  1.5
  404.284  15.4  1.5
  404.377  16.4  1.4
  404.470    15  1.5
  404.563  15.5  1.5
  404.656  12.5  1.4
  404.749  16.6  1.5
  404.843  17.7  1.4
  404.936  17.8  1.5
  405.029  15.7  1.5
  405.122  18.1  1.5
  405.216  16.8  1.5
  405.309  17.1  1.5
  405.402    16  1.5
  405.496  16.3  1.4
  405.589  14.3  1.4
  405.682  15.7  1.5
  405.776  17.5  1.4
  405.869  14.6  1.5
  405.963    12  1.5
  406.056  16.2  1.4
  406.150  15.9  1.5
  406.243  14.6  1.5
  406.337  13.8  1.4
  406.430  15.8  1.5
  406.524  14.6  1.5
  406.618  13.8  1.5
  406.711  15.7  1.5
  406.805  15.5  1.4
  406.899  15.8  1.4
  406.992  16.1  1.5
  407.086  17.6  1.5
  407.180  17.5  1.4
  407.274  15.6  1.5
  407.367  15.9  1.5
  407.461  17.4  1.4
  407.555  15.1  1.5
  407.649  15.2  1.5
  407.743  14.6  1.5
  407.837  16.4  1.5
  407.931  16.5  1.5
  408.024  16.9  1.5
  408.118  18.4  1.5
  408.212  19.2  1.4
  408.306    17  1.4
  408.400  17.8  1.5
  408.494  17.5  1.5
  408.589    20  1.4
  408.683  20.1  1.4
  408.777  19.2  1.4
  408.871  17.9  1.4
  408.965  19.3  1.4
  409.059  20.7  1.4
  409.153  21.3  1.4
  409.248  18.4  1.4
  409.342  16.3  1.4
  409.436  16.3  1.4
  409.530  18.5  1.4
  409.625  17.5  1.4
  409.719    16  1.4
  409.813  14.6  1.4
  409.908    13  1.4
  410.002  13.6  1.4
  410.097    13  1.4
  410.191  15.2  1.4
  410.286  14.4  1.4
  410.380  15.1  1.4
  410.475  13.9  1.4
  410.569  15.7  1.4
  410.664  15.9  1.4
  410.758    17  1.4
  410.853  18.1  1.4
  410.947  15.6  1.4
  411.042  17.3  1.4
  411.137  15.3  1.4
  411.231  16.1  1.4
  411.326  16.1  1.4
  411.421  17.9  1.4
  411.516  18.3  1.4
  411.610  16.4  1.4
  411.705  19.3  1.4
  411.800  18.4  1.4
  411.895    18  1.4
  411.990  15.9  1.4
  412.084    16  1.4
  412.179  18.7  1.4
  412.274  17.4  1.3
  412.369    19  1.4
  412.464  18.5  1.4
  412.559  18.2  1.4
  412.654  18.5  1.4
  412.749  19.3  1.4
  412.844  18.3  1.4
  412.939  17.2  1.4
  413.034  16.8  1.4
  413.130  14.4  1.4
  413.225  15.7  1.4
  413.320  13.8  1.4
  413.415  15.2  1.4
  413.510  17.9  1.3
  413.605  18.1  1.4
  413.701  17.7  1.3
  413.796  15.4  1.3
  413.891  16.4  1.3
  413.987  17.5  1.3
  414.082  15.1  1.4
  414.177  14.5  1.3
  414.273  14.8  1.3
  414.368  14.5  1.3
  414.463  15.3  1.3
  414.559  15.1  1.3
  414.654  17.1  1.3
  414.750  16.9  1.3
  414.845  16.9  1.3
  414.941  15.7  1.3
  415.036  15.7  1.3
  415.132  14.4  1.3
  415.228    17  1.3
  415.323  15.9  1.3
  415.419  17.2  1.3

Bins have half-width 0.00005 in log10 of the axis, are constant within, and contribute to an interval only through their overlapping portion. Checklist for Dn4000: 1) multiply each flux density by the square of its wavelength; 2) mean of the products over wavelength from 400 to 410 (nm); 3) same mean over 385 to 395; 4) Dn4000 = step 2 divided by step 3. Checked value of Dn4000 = 1.9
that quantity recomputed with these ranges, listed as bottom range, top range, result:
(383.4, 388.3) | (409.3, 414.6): 2.21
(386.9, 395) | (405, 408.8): 1.81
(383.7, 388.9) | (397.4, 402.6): 1.93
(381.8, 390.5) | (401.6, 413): 2.08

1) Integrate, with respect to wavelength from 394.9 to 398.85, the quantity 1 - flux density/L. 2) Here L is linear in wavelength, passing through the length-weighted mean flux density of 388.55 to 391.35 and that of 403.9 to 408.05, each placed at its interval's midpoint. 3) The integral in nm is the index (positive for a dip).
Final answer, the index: 0.79 nm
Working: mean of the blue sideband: 11.1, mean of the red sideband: 15.9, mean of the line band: 10.6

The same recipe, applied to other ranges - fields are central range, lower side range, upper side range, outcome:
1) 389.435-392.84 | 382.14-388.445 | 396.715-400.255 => -0.29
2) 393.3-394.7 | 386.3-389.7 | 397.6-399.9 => 0.58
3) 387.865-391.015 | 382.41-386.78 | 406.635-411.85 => -0.26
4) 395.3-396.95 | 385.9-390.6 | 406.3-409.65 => 0.45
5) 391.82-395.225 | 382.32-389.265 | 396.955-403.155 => 0.98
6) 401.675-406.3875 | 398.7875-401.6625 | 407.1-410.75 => 0.05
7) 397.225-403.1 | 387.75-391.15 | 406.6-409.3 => -0.33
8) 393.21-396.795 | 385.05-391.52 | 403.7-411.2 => 0.93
